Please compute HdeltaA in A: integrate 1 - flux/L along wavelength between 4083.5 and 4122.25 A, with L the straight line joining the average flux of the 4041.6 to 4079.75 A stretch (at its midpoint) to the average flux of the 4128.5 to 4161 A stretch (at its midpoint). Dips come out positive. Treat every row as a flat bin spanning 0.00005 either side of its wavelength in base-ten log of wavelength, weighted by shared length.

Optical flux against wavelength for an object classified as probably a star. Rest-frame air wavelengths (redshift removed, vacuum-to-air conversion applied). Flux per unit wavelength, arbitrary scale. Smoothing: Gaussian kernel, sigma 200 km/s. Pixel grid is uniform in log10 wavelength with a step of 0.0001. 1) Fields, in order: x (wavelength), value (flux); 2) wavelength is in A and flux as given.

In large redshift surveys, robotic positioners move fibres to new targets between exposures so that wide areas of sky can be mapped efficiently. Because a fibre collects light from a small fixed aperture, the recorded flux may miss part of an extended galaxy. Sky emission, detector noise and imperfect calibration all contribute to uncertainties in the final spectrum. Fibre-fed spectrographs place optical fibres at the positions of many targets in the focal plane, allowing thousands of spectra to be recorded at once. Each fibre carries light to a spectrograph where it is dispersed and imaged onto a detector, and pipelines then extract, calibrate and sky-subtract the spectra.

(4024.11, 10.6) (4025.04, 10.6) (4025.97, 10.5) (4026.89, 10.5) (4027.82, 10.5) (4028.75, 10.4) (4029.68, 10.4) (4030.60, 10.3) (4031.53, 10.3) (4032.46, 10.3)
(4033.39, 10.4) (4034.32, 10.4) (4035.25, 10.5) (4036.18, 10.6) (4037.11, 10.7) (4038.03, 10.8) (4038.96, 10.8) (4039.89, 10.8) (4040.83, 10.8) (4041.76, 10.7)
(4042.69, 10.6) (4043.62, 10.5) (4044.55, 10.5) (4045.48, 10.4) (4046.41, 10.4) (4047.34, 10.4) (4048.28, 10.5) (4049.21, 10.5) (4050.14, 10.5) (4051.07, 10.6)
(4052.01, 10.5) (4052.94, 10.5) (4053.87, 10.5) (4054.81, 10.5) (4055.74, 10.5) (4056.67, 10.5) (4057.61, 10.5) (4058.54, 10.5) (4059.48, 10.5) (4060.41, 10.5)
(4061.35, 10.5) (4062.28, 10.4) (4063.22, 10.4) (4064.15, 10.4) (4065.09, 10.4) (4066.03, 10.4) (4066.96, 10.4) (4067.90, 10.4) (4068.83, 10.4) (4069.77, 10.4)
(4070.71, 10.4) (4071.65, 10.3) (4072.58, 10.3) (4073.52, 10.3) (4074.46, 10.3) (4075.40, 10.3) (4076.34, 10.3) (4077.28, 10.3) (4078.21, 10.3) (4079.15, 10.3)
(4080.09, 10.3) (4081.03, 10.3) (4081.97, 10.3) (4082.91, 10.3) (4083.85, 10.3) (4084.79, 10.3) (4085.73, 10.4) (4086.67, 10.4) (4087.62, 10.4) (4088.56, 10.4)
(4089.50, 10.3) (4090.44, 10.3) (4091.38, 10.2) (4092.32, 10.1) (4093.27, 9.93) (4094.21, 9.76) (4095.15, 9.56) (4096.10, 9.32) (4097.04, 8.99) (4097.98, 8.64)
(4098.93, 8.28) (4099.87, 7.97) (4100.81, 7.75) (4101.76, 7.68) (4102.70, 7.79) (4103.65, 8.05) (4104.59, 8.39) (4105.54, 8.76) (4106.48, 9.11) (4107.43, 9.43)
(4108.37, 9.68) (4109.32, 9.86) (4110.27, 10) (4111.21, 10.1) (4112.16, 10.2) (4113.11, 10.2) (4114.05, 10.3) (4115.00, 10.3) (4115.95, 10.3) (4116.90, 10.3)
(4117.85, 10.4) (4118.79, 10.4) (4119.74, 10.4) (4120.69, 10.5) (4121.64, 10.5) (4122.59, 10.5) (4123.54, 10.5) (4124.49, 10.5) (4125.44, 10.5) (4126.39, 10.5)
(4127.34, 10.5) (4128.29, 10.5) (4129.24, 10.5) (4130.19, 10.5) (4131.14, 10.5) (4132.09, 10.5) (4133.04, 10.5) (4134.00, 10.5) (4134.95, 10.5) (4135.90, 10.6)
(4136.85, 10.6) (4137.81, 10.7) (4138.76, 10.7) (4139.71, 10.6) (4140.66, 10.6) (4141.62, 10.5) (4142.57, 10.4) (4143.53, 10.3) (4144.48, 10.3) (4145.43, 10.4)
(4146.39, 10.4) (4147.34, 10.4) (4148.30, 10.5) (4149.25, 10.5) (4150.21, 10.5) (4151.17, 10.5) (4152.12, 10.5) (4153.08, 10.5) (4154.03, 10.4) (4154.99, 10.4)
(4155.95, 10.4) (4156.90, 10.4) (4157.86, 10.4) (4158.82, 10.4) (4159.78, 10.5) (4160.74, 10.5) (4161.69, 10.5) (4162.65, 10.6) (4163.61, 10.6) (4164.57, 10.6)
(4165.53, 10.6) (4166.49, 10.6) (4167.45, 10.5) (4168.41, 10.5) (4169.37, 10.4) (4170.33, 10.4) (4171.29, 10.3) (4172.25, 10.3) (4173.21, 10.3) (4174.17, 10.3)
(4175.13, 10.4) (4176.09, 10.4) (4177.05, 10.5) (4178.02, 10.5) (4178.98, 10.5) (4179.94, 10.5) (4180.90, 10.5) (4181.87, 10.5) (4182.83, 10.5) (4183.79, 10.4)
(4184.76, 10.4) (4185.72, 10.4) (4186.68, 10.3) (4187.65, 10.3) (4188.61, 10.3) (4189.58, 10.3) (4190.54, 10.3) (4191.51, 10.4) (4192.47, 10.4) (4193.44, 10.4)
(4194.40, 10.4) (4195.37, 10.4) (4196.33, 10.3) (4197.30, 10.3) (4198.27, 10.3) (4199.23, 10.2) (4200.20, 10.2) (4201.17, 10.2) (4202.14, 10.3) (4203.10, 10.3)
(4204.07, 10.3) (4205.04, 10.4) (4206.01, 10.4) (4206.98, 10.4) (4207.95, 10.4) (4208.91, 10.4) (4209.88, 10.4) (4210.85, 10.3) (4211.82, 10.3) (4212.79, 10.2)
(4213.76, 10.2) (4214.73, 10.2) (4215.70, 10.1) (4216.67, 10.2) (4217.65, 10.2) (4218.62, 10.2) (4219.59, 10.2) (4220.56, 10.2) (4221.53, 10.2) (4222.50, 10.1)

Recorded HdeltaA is 3.0 A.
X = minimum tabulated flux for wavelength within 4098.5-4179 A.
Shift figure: 7.68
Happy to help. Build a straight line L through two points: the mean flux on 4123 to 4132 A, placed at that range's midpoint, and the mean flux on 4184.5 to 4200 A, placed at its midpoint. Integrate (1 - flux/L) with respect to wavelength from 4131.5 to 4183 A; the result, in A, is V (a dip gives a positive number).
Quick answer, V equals -0.2 A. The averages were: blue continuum 10.5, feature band 10.5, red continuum 10.3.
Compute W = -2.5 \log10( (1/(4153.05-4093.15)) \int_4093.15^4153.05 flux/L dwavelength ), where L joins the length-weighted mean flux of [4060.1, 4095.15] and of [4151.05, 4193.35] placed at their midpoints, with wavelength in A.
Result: 0.04 mag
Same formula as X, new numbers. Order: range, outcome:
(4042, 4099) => 8.28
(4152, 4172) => 10.3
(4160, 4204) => 10.2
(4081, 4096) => 9.56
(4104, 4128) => 8.39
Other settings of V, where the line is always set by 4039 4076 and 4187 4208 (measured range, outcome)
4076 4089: 0.14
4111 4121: 0.09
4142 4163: -0.15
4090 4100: 0.97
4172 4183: -0.10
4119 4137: -0.19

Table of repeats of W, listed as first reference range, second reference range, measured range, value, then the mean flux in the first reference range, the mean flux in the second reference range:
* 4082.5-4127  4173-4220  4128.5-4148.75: -0.06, 9.76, 10.3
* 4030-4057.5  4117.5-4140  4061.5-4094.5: 0.02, 10.5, 10.5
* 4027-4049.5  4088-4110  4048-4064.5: -0.04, 10.5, 9.15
